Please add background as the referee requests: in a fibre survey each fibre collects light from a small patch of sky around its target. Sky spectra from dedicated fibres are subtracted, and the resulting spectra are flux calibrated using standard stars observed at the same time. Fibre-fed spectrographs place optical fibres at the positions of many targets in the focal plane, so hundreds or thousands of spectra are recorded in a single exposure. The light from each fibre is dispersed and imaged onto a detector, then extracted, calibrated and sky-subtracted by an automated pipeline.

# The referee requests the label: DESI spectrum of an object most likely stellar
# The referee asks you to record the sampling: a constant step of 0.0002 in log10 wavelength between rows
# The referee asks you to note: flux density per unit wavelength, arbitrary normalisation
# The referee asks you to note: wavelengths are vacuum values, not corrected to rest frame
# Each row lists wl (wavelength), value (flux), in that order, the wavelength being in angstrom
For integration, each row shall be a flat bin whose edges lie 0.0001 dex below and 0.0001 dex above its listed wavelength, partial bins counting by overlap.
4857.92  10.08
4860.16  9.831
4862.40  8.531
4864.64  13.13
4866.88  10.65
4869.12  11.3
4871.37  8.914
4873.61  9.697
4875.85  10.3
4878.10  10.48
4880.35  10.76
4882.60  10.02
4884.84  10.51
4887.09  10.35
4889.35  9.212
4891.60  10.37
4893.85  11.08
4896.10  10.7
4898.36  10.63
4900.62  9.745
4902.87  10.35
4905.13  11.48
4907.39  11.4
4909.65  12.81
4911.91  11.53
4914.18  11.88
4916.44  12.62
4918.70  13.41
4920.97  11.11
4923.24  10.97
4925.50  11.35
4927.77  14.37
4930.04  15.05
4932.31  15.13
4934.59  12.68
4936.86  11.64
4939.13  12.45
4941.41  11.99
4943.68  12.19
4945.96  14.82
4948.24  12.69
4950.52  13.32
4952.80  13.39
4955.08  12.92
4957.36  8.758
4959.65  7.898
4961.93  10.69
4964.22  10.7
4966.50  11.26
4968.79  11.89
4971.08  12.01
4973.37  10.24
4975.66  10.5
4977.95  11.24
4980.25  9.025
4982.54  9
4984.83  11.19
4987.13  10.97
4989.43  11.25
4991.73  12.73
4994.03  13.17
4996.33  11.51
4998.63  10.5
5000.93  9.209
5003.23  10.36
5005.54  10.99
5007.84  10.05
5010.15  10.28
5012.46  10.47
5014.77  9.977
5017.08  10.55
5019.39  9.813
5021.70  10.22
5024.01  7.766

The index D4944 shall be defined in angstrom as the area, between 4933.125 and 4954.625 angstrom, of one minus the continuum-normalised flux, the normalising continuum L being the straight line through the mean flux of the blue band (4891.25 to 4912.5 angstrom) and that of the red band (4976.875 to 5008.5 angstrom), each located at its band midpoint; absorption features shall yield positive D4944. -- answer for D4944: -3.76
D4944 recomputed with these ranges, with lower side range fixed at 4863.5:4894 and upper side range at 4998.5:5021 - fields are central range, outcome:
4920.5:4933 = -3.2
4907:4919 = -2.1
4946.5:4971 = -2.7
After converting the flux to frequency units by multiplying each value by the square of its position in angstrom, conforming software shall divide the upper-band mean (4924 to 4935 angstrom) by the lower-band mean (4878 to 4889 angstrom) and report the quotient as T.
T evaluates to 1.4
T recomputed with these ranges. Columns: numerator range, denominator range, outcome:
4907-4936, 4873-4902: 1.25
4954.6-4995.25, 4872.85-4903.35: 1.09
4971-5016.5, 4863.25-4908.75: 1.06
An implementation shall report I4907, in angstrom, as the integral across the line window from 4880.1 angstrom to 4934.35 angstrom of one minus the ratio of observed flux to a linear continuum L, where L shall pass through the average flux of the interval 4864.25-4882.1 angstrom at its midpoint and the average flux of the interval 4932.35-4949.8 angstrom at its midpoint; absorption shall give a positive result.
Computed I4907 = 0.61 angstrom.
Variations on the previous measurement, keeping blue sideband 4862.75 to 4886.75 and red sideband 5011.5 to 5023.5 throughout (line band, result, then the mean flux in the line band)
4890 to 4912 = -1.1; 11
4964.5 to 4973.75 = -1.1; 11.4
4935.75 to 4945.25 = -1.7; 12.2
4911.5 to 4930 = -3.5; 12.4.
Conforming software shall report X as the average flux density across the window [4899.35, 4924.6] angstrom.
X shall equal 11.6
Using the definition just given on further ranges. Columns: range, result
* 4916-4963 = 12.4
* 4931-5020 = 11.3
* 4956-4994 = 10.7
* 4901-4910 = 11.3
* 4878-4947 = 11.7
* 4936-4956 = 12.8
